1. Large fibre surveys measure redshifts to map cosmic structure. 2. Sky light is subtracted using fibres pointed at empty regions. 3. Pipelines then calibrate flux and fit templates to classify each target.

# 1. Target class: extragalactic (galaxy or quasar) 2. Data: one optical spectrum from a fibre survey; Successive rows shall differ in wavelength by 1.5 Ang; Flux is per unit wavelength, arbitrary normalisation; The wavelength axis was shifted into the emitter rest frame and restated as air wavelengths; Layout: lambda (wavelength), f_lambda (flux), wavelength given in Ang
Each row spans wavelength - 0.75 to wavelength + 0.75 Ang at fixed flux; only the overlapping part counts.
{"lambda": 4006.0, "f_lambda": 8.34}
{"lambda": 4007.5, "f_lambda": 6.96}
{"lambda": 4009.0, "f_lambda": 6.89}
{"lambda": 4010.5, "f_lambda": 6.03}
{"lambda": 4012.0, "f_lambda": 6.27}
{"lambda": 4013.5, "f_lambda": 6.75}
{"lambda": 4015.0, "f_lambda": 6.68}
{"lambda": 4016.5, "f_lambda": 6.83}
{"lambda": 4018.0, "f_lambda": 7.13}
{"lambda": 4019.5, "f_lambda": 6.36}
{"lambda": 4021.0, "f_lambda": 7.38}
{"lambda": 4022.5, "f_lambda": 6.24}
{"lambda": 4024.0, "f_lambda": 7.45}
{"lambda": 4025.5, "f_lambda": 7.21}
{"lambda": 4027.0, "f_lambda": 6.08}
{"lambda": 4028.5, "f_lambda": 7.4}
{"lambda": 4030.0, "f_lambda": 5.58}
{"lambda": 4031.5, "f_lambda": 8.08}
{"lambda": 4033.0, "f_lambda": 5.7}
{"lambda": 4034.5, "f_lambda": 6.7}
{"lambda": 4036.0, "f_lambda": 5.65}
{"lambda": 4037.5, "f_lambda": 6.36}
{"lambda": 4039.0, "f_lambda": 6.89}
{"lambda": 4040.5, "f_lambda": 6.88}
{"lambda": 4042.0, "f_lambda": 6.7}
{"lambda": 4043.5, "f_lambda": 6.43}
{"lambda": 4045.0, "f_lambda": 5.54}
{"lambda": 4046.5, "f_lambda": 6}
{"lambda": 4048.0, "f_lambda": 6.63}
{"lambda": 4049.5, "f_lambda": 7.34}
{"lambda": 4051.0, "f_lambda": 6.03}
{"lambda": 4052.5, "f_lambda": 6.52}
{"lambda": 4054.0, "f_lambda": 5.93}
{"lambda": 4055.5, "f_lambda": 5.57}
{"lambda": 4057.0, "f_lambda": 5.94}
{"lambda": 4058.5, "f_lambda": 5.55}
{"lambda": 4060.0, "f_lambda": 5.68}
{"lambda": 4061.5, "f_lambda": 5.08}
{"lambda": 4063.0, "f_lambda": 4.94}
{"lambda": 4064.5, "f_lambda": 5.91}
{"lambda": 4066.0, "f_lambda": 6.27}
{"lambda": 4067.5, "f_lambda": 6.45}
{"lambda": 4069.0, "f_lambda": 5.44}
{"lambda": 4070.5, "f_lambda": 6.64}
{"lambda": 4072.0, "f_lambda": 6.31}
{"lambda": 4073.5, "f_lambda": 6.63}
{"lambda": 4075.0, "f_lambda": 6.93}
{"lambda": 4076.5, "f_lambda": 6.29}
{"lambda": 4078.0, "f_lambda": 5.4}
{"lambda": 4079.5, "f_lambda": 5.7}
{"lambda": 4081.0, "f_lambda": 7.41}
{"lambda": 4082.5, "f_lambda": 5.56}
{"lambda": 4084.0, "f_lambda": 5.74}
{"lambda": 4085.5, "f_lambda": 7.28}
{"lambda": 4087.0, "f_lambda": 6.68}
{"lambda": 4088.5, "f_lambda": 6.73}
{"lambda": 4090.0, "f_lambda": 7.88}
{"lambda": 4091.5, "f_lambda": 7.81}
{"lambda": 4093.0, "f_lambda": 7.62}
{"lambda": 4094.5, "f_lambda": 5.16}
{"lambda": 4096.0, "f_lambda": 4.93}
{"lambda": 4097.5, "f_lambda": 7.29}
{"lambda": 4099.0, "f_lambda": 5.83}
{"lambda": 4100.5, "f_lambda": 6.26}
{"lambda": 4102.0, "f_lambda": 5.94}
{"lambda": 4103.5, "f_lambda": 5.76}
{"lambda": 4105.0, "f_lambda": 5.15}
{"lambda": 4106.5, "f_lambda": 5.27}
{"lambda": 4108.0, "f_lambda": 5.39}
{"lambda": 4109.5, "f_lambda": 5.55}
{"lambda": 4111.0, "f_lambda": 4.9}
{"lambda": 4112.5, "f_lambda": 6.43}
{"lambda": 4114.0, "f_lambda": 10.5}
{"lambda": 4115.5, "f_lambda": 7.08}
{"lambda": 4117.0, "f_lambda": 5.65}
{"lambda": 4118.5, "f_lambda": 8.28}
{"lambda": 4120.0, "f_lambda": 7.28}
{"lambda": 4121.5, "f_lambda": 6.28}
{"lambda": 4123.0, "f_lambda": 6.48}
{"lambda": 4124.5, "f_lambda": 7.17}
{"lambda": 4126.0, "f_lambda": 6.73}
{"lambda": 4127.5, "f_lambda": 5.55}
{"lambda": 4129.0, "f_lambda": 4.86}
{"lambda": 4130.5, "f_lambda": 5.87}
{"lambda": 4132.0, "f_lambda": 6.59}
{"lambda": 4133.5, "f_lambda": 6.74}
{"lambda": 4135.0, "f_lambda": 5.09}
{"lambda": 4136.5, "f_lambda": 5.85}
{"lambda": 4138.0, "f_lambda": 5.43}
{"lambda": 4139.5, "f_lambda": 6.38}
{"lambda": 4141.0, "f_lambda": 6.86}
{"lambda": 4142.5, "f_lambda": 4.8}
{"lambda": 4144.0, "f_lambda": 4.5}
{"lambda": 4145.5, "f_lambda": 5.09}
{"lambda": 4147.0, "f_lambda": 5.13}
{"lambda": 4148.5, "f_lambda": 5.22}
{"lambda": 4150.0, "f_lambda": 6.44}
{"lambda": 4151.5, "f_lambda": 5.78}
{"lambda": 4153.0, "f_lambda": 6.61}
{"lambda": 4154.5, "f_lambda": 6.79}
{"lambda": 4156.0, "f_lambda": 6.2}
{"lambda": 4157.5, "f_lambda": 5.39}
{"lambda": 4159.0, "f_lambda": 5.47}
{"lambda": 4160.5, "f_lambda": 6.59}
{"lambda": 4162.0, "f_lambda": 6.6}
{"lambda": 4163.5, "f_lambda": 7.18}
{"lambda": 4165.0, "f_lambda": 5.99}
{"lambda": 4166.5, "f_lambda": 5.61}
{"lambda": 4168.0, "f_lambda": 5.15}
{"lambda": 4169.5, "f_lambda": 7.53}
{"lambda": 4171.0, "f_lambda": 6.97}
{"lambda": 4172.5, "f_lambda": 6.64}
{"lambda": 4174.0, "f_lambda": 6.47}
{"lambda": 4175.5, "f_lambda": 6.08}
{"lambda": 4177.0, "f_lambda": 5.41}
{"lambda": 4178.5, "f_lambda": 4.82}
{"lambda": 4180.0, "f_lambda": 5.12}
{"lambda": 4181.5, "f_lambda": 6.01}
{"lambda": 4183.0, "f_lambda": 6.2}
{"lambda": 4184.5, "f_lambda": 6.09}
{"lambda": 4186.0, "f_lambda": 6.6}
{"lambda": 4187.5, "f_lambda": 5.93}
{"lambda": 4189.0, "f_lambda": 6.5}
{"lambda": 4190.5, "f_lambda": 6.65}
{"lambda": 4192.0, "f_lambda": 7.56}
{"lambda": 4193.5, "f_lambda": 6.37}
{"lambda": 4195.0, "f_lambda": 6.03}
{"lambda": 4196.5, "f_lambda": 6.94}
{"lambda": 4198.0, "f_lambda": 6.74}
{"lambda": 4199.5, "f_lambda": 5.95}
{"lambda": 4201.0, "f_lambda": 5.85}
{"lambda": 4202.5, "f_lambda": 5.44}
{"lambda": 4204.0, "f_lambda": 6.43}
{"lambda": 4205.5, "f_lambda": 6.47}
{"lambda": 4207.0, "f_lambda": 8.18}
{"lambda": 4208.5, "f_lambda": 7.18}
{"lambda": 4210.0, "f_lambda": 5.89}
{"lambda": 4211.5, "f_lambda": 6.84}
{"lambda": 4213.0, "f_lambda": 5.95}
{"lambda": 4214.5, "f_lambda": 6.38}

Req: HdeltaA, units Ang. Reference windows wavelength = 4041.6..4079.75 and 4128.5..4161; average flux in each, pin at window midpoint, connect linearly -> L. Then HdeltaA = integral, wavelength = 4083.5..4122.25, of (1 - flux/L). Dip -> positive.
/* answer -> -3.6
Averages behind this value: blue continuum 6.07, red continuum 5.8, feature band 6.49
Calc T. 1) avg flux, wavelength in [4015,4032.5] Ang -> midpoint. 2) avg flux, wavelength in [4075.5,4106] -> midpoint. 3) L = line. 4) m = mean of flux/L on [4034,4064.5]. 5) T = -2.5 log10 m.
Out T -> 0.09 mag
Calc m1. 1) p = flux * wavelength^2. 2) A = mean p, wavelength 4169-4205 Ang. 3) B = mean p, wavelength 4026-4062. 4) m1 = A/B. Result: 1.1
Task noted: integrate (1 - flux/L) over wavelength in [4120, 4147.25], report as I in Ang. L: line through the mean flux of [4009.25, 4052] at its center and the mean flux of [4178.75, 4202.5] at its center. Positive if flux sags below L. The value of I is 2.0 Ang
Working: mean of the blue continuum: 6.59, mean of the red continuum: 6.24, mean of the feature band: 5.91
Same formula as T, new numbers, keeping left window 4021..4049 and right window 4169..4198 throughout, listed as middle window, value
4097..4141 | 0.03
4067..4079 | 0.04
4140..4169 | 0.08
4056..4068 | 0.14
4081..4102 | -0.01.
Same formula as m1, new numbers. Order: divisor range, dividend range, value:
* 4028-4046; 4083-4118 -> 1.02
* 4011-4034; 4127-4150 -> 0.88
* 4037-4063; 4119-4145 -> 1.02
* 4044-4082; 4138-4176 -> 1.04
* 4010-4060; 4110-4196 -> 1.02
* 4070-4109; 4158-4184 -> 1.01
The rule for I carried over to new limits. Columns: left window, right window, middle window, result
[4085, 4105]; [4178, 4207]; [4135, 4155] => 2.0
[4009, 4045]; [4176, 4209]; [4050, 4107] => 3.2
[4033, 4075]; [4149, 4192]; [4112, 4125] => -2.3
